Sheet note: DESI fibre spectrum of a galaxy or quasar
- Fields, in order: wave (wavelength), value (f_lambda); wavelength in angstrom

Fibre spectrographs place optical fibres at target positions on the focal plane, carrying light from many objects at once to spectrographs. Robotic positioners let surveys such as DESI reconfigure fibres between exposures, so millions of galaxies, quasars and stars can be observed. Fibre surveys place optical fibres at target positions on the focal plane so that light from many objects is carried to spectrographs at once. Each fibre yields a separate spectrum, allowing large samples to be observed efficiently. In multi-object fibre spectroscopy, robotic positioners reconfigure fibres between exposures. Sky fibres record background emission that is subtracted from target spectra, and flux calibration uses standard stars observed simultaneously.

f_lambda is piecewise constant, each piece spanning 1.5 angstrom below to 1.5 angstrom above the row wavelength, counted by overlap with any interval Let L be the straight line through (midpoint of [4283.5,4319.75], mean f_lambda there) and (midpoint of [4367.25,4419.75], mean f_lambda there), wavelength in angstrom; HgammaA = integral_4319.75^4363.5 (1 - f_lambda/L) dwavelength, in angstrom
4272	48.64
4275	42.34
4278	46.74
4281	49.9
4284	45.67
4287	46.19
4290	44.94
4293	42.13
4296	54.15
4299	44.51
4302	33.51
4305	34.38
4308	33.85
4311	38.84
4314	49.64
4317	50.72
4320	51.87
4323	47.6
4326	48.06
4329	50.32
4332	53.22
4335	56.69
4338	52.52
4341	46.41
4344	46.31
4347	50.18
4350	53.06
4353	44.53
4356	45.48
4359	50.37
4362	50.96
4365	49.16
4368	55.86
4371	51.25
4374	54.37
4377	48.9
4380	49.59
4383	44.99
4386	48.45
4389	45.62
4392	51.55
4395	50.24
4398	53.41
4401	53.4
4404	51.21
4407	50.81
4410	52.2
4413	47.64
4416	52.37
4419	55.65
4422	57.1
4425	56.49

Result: -2.96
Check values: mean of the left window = 43.4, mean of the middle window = 49.8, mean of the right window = 50.8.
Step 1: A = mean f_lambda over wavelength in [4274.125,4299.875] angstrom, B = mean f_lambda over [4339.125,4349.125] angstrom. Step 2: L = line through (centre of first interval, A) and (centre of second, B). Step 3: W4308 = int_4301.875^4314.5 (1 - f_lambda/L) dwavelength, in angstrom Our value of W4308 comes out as 2.5 angstrom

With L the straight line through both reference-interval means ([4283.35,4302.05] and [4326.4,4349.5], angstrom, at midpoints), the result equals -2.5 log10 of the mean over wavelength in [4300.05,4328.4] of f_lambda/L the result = 0.109 mag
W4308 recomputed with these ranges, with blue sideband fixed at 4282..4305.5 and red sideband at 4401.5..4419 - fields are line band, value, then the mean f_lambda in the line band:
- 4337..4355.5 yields -0.5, 48.6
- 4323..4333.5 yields -0.9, 50.1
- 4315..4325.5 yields -1.0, 49.9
